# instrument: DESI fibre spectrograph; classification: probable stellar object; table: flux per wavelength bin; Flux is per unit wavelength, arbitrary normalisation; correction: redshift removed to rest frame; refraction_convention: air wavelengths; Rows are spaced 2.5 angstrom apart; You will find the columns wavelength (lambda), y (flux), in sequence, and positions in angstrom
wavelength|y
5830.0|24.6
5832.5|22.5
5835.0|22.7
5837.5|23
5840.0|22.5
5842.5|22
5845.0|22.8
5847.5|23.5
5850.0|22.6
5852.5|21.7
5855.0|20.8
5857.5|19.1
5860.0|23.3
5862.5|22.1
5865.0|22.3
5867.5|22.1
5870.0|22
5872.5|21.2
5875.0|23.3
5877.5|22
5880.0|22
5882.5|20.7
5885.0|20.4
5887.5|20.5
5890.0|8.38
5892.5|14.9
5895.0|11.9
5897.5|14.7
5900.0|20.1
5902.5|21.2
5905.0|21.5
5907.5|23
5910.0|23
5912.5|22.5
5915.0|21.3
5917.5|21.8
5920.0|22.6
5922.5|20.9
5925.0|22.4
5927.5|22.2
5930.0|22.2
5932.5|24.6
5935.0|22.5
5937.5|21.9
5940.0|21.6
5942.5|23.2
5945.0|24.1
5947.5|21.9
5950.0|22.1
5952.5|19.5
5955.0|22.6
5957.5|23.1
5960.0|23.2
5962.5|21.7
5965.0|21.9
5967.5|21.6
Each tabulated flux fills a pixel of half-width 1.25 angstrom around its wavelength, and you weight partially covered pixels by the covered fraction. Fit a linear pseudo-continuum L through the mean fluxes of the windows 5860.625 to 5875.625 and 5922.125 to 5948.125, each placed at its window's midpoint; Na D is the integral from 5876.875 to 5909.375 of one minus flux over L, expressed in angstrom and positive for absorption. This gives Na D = 5.44 angstrom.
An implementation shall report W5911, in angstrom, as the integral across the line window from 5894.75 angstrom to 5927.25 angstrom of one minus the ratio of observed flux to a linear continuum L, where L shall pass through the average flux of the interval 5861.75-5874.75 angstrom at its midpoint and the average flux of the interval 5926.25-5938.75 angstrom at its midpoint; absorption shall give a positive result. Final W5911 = 2.4 angstrom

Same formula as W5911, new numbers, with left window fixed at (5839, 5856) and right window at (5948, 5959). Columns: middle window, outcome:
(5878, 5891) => 2.0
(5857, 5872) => 0.2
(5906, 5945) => -0.8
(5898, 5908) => 0.6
